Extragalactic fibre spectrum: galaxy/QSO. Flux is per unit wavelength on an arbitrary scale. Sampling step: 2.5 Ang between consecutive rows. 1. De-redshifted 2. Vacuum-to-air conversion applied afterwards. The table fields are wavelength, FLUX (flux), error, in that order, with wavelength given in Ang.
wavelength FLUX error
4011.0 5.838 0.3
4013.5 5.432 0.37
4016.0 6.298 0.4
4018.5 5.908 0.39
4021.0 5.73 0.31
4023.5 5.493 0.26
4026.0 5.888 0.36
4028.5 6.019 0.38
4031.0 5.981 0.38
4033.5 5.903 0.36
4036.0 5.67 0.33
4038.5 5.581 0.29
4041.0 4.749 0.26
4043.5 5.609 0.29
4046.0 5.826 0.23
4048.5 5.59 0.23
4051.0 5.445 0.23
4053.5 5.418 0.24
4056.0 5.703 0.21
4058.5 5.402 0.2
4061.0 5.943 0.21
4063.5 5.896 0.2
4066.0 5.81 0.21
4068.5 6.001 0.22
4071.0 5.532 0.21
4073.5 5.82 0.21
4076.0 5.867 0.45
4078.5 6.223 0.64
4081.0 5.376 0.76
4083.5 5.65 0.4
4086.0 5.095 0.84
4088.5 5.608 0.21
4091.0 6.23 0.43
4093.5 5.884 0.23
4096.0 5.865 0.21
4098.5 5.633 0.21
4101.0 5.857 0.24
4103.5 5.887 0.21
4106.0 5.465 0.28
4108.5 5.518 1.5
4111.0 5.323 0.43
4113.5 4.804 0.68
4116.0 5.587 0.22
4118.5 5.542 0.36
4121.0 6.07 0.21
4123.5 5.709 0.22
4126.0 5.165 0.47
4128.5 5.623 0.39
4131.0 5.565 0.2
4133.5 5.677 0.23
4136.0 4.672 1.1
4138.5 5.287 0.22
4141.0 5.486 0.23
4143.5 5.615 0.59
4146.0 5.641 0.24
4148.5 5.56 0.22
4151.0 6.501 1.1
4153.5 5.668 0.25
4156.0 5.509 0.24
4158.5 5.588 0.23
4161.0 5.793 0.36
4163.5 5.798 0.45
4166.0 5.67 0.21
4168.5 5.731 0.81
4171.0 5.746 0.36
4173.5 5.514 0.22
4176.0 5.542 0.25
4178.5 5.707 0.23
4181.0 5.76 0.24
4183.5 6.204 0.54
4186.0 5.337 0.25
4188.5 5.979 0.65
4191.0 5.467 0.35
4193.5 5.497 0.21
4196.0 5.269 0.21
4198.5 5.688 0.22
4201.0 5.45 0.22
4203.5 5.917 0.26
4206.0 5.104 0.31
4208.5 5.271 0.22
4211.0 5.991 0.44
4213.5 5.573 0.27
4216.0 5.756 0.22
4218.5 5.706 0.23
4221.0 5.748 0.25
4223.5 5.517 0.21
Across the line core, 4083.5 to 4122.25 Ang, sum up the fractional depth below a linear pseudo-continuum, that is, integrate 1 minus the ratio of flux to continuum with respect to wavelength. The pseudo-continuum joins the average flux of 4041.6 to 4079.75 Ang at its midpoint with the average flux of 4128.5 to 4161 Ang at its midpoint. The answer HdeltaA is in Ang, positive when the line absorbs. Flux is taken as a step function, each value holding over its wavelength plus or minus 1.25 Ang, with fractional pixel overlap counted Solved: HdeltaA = 0.2 Ang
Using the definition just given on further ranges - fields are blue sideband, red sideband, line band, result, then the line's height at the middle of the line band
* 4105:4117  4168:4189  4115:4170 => -1.0 Ang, 5.51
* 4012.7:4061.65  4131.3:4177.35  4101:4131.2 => 0.5 Ang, 5.63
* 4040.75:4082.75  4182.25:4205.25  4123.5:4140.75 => 0.9 Ang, 5.66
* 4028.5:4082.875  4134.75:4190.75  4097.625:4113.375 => 0.3 Ang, 5.67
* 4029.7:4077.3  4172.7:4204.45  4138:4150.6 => 0.1 Ang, 5.65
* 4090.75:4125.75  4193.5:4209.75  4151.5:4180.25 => -0.8 Ang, 5.52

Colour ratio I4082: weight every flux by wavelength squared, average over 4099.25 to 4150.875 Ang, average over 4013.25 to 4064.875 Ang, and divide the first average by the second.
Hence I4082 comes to 1.01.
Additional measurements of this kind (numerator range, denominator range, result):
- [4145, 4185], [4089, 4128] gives 1.05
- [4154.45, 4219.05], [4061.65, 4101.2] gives 1.03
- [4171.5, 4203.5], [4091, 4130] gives 1.04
